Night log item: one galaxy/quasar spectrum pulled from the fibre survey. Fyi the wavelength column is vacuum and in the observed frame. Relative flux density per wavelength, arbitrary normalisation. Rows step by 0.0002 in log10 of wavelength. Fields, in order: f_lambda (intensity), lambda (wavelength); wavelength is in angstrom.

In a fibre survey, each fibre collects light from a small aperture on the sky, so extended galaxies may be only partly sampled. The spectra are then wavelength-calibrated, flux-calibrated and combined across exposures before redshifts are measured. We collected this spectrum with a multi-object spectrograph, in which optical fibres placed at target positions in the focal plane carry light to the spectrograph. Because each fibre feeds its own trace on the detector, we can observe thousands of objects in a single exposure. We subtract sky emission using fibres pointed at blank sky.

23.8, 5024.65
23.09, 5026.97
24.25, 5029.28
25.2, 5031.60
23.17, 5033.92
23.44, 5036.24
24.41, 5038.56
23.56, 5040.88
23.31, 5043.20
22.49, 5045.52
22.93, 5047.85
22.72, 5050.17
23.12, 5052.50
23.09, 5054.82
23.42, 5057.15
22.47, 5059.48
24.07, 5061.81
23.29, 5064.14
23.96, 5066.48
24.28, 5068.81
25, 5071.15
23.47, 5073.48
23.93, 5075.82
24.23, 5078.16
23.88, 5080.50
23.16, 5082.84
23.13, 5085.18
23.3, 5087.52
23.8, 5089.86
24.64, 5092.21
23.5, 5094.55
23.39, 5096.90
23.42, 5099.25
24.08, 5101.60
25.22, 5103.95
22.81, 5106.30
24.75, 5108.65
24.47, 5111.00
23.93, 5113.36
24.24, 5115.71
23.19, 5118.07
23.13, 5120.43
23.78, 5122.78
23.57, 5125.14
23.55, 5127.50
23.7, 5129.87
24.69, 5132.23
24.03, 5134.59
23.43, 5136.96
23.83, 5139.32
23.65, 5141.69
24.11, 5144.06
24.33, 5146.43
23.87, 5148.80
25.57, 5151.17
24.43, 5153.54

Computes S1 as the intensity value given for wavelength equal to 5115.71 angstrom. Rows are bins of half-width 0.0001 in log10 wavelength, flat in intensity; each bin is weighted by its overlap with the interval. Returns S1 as 24.24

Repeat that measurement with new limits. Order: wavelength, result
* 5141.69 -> 23.65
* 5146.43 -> 24.33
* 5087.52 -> 23.3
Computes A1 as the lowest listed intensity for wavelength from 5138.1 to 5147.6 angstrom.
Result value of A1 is 23.65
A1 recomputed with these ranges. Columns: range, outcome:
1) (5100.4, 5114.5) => 22.81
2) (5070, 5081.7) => 23.47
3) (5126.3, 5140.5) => 23.43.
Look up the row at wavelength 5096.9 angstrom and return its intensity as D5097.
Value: 23.39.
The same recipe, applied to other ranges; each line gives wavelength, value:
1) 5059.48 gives 22.47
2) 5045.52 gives 22.49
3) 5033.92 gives 23.17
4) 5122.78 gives 23.78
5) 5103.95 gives 25.22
